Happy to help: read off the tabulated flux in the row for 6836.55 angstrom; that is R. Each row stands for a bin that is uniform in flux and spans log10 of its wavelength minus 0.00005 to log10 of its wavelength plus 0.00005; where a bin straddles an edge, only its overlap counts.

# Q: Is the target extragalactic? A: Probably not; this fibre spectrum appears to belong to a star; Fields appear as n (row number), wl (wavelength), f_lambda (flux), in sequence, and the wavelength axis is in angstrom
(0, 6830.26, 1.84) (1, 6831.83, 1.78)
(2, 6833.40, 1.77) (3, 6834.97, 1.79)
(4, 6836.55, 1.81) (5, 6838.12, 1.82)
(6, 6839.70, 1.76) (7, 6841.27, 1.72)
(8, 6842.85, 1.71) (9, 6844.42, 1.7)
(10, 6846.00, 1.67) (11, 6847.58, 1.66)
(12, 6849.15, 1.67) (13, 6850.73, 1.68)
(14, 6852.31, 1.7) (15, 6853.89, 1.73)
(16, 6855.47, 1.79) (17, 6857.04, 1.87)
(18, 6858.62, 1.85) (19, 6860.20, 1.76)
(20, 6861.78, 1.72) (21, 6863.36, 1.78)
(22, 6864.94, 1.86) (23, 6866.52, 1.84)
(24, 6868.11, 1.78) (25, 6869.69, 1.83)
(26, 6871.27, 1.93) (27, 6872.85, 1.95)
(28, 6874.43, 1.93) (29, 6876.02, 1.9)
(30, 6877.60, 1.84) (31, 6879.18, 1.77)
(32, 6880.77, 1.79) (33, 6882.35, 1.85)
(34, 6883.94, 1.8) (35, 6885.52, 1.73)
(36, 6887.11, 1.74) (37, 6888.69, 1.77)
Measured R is 1.81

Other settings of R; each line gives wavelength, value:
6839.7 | 1.76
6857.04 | 1.87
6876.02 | 1.9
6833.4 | 1.77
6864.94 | 1.86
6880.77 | 1.79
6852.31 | 1.7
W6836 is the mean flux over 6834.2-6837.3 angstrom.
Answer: 1.8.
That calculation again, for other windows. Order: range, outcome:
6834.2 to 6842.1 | 1.78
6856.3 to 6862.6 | 1.8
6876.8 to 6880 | 1.81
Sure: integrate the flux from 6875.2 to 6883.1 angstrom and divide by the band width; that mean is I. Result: 1.83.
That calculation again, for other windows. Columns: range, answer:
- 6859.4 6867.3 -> 1.79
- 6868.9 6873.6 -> 1.9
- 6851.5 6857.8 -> 1.77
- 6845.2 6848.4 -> 1.66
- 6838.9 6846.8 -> 1.71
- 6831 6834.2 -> 1.78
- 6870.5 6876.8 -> 1.93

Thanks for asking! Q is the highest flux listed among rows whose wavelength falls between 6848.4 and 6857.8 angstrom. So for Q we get 1.87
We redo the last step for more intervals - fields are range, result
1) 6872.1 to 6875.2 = 1.95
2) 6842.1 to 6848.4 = 1.71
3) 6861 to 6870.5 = 1.86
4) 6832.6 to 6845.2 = 1.82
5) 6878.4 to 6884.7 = 1.85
